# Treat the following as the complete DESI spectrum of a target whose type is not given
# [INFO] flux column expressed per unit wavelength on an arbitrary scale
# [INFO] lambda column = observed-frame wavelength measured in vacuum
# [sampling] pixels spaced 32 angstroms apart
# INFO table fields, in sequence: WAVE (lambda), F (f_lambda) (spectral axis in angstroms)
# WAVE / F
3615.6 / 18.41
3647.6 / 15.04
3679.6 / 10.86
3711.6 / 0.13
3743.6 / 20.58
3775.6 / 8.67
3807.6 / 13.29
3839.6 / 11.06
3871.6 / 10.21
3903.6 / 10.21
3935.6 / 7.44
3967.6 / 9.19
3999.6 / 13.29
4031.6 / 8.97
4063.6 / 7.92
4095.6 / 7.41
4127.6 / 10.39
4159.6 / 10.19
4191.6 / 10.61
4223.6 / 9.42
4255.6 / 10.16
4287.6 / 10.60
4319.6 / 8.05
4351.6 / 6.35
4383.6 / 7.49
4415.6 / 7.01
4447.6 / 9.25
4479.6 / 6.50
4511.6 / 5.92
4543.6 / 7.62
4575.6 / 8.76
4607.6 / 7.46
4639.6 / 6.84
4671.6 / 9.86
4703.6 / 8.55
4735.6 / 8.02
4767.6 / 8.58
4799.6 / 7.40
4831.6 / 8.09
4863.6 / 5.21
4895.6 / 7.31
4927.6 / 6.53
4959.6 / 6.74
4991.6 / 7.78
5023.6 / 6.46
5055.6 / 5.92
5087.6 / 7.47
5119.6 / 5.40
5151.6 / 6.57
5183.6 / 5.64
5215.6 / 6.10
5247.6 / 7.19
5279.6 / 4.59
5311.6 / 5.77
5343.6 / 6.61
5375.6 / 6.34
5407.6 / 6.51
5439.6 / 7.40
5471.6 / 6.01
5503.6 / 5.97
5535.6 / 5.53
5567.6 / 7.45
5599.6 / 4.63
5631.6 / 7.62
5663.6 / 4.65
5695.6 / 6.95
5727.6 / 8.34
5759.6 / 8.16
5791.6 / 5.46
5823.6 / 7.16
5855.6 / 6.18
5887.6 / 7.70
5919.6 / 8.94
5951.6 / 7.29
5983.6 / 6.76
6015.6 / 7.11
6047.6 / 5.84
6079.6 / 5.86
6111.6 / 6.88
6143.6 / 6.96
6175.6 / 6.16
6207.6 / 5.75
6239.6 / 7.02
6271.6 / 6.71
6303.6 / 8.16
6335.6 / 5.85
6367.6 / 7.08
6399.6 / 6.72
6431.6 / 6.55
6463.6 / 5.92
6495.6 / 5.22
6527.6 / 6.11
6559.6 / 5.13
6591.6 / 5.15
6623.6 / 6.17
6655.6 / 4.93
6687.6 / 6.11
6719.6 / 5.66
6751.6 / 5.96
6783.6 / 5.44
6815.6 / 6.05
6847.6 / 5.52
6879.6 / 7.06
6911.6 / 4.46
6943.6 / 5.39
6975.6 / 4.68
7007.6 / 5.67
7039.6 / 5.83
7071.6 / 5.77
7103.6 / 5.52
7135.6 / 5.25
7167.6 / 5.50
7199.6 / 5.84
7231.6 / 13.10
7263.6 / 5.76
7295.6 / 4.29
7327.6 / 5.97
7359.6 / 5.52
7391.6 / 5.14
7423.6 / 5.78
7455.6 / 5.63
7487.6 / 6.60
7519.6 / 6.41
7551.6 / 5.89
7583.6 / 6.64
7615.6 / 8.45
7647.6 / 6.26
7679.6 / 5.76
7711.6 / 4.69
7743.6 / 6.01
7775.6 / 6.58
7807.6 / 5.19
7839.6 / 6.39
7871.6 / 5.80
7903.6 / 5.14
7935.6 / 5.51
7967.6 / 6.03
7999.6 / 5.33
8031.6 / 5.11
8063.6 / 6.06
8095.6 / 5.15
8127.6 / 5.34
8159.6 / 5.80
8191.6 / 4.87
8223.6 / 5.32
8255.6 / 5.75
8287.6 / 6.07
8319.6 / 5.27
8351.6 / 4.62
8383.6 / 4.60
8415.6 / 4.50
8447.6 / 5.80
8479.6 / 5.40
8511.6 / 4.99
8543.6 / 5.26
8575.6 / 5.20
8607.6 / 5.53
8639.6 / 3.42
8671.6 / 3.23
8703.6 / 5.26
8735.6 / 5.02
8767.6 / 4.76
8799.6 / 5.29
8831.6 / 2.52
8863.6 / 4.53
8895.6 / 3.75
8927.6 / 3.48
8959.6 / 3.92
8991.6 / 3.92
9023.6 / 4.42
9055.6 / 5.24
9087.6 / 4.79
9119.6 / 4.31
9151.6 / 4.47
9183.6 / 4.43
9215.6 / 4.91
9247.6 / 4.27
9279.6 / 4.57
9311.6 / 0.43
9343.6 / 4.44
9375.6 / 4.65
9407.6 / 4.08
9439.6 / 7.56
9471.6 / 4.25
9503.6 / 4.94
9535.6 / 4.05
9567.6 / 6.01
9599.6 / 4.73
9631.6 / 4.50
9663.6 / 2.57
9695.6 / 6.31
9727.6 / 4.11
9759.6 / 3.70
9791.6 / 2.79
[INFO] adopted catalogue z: 0.939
